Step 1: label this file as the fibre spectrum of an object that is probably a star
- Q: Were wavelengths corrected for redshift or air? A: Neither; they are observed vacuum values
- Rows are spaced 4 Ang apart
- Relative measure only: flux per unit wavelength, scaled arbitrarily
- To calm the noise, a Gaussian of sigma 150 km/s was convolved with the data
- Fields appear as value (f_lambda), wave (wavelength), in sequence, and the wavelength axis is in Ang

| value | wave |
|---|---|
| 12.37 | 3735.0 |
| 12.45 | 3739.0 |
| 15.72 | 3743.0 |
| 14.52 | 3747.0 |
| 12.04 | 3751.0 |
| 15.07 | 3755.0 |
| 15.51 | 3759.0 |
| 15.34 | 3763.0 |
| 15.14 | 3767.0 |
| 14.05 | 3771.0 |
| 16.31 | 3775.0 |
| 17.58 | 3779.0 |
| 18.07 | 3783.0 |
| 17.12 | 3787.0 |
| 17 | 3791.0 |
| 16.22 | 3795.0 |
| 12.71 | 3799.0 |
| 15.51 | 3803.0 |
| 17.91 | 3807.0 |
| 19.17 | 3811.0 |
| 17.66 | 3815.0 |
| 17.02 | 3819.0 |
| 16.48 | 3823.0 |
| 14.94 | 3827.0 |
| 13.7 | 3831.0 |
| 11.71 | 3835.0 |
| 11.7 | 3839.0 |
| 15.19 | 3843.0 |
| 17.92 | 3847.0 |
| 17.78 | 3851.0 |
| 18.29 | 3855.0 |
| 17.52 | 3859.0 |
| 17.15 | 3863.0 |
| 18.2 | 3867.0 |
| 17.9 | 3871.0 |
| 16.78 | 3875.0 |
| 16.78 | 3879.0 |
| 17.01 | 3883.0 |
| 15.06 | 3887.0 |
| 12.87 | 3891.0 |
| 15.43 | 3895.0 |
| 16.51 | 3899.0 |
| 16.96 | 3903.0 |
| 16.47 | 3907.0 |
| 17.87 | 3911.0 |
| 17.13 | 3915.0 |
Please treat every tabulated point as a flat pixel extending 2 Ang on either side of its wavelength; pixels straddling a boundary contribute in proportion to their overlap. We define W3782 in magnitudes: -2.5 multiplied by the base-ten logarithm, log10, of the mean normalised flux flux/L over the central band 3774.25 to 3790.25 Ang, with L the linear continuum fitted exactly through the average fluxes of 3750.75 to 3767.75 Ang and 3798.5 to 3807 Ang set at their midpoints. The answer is -0.15 mag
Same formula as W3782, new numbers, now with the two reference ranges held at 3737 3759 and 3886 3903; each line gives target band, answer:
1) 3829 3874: -0.086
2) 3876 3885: -0.122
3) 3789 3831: -0.124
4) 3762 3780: -0.096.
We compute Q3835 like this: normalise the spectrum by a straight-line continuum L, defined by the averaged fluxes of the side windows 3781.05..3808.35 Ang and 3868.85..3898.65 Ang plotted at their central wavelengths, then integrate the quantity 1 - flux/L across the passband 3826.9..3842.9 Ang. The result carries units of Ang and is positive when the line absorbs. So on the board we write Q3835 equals 3.1 Ang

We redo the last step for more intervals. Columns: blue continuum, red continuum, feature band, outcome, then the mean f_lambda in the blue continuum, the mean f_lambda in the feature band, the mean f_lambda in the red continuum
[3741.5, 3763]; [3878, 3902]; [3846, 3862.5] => -2.6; 14.6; 17.8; 15.6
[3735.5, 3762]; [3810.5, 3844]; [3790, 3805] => -0.5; 14.2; 15.3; 15.1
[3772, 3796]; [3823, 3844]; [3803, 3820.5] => -3.0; 17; 17.7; 13.7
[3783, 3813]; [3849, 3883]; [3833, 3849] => 2.9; 16.6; 14.1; 17.5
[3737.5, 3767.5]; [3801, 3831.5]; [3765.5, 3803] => -1.1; 14.5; 16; 16.7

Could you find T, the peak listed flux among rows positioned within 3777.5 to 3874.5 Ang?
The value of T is 19.17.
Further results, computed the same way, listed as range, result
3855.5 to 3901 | 18.2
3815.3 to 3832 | 17.02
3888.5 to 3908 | 16.96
